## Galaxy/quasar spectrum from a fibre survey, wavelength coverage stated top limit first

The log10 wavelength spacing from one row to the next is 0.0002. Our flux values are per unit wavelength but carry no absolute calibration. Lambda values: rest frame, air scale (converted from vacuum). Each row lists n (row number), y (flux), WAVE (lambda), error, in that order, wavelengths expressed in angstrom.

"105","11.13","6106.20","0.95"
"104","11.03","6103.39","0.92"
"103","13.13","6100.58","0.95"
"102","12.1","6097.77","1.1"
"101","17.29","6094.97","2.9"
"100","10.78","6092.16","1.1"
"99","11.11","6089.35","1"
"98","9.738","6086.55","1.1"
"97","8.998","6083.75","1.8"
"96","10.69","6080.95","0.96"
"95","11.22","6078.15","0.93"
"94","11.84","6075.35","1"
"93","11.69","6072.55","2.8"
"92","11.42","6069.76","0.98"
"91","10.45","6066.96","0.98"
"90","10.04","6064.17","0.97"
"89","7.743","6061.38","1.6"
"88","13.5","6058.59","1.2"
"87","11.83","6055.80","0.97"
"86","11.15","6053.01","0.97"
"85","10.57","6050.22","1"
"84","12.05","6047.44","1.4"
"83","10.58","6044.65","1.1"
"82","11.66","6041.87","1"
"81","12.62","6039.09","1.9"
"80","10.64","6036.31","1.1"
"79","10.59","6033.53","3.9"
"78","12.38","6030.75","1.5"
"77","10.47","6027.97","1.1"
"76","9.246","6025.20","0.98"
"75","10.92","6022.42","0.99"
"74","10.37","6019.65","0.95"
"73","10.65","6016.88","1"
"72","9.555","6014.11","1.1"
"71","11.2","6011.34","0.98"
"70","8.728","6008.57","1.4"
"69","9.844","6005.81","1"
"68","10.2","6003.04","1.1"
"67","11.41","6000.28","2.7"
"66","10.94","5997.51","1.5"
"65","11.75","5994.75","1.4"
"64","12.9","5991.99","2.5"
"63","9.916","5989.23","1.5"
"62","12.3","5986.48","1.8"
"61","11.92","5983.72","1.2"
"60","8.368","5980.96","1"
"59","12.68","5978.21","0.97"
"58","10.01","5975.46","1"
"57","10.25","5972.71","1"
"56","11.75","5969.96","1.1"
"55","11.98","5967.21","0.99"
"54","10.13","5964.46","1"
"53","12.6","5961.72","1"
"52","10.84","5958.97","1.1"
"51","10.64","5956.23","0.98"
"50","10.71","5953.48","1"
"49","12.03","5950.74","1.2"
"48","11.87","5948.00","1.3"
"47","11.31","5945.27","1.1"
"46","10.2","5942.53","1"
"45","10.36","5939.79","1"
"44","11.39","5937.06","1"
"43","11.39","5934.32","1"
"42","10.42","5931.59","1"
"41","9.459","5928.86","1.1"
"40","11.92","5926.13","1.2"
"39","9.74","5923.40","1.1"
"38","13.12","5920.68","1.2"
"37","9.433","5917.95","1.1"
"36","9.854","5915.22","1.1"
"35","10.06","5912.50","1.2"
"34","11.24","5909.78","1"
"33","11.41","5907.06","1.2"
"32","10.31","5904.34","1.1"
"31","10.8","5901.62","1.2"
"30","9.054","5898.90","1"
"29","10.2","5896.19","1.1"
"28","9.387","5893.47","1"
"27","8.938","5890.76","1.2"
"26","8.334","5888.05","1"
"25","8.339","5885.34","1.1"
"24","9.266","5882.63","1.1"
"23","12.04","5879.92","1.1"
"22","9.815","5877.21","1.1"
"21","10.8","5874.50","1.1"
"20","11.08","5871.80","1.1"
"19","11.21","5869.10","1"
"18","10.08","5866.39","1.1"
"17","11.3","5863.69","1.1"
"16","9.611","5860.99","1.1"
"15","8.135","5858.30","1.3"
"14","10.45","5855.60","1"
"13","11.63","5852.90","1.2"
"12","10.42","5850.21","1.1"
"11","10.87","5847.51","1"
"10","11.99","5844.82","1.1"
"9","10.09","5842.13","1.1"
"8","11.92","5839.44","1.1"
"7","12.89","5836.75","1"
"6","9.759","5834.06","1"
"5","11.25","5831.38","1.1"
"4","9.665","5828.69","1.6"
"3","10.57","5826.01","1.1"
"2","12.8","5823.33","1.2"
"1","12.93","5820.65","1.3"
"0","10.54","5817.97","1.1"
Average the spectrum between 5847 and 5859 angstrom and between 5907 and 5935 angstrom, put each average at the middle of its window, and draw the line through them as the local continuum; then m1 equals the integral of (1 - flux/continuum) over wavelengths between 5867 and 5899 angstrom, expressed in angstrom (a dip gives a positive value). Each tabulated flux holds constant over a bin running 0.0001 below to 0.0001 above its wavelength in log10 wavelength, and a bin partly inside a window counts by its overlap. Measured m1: 1.82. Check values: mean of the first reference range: 10.4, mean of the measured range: 9.91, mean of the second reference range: 10.7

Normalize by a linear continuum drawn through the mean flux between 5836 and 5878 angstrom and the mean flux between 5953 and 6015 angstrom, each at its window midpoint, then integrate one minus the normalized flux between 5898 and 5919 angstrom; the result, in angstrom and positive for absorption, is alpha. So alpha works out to 1.0 angstrom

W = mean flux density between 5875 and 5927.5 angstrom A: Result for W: 10.2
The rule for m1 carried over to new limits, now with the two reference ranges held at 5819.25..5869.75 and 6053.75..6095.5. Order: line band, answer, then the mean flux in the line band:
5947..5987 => -0.6 angstrom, 11.2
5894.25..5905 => 0.9 angstrom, 10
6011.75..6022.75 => 0.7 angstrom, 10.4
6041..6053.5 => -0.1 angstrom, 11.2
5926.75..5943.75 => 0.6 angstrom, 10.6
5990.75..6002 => -0.7 angstrom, 11.7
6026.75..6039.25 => -0.2 angstrom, 11.2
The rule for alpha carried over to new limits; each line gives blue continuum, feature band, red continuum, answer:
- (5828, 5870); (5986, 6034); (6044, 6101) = 1.8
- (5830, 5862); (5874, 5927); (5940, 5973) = 3.9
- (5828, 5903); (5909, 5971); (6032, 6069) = -2.0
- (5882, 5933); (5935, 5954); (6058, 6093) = -1.8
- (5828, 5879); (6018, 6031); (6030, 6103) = 0.8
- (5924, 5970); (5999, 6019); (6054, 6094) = 1.4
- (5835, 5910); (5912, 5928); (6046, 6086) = -0.2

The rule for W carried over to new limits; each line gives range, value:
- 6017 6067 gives 10.9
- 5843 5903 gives 10.2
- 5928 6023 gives 10.9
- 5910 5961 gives 10.9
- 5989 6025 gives 10.6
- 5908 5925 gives 10.6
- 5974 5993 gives 11.1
